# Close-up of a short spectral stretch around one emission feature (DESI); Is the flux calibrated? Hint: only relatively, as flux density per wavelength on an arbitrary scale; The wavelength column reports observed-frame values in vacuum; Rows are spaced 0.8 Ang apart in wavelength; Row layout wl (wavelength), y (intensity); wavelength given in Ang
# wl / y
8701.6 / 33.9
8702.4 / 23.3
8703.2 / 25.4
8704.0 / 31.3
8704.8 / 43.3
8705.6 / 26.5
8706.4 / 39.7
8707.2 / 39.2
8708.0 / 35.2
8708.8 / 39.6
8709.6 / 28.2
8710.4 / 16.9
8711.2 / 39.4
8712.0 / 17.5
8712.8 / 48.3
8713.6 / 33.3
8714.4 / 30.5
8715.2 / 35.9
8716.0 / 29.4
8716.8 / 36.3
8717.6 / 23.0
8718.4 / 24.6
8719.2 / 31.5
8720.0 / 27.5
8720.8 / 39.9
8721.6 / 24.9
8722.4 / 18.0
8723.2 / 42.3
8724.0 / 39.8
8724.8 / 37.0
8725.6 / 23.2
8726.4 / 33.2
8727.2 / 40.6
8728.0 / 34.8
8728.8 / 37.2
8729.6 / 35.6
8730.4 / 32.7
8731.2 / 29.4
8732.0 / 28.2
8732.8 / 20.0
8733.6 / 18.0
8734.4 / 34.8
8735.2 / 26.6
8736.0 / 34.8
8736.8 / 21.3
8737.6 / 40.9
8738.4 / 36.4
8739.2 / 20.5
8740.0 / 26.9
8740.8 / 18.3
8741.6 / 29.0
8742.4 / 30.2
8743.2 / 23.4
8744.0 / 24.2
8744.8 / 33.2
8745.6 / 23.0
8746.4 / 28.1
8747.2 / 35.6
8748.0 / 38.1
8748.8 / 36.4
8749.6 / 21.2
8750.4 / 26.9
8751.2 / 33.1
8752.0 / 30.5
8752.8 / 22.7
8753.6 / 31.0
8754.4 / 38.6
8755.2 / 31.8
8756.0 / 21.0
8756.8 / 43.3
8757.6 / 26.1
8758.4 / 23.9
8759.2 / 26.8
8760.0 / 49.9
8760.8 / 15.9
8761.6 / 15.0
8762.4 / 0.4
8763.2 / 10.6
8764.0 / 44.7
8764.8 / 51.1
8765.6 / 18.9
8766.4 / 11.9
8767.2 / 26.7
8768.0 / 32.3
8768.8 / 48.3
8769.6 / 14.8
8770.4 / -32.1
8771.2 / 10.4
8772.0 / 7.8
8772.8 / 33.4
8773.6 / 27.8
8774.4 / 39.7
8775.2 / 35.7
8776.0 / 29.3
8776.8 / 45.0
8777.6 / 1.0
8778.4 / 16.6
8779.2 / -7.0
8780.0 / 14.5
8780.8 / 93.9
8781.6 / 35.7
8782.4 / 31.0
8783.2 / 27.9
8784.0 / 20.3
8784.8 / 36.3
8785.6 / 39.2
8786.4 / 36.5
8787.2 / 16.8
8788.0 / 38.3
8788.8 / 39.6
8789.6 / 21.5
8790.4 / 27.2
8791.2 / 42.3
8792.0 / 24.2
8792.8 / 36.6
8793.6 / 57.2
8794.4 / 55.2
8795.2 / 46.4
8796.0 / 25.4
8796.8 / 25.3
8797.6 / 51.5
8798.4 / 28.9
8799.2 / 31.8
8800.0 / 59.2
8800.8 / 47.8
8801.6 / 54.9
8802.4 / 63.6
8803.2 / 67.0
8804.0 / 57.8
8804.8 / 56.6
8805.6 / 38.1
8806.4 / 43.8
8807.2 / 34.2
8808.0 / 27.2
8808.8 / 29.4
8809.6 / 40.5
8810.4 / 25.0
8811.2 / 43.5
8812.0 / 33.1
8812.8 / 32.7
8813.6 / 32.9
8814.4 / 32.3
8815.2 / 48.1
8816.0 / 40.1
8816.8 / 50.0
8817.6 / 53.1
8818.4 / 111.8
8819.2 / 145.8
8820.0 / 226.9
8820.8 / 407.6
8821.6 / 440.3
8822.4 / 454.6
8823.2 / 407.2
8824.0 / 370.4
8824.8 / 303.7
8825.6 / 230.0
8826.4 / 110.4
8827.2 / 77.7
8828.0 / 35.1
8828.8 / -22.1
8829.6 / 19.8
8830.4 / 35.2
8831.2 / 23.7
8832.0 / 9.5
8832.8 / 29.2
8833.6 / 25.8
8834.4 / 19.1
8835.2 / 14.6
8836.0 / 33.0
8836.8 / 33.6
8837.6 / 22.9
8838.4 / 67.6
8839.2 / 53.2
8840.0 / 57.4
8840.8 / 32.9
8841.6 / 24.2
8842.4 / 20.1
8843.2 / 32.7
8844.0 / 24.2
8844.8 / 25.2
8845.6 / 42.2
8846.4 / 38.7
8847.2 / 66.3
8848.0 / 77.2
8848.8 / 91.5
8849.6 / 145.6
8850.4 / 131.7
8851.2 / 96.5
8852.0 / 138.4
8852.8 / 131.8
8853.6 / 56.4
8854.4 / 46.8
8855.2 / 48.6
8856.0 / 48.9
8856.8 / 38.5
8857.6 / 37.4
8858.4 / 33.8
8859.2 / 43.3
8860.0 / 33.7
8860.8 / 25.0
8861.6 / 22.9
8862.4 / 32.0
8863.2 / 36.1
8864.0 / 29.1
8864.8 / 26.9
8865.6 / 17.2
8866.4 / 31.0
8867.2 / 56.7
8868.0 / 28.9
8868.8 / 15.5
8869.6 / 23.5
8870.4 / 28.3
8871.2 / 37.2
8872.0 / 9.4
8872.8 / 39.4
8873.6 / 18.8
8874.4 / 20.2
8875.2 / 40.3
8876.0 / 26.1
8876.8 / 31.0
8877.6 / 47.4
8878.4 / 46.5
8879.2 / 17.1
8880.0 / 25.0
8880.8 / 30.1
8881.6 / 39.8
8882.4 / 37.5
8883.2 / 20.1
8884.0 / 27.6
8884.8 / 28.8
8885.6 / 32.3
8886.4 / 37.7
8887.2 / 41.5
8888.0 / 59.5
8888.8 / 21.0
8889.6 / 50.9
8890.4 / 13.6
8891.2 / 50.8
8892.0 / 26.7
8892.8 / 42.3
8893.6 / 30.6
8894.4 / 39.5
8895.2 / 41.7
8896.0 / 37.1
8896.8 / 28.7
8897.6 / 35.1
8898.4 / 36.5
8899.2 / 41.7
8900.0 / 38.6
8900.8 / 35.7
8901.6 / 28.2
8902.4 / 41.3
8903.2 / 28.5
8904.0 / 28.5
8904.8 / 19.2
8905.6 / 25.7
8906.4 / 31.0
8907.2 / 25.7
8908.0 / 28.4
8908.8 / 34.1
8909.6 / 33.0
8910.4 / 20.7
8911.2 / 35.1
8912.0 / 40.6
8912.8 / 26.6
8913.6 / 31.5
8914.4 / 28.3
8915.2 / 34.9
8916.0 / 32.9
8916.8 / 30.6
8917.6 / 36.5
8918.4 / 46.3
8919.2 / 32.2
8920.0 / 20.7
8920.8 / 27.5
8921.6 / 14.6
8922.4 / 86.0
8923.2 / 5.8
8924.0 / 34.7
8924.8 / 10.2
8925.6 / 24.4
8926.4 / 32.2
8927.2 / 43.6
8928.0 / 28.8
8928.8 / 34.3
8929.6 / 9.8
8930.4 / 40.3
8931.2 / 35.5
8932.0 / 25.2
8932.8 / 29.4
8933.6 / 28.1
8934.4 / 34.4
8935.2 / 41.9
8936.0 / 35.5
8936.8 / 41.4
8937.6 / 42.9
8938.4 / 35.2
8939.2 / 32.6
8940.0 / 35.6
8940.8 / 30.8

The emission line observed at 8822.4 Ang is H-alpha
